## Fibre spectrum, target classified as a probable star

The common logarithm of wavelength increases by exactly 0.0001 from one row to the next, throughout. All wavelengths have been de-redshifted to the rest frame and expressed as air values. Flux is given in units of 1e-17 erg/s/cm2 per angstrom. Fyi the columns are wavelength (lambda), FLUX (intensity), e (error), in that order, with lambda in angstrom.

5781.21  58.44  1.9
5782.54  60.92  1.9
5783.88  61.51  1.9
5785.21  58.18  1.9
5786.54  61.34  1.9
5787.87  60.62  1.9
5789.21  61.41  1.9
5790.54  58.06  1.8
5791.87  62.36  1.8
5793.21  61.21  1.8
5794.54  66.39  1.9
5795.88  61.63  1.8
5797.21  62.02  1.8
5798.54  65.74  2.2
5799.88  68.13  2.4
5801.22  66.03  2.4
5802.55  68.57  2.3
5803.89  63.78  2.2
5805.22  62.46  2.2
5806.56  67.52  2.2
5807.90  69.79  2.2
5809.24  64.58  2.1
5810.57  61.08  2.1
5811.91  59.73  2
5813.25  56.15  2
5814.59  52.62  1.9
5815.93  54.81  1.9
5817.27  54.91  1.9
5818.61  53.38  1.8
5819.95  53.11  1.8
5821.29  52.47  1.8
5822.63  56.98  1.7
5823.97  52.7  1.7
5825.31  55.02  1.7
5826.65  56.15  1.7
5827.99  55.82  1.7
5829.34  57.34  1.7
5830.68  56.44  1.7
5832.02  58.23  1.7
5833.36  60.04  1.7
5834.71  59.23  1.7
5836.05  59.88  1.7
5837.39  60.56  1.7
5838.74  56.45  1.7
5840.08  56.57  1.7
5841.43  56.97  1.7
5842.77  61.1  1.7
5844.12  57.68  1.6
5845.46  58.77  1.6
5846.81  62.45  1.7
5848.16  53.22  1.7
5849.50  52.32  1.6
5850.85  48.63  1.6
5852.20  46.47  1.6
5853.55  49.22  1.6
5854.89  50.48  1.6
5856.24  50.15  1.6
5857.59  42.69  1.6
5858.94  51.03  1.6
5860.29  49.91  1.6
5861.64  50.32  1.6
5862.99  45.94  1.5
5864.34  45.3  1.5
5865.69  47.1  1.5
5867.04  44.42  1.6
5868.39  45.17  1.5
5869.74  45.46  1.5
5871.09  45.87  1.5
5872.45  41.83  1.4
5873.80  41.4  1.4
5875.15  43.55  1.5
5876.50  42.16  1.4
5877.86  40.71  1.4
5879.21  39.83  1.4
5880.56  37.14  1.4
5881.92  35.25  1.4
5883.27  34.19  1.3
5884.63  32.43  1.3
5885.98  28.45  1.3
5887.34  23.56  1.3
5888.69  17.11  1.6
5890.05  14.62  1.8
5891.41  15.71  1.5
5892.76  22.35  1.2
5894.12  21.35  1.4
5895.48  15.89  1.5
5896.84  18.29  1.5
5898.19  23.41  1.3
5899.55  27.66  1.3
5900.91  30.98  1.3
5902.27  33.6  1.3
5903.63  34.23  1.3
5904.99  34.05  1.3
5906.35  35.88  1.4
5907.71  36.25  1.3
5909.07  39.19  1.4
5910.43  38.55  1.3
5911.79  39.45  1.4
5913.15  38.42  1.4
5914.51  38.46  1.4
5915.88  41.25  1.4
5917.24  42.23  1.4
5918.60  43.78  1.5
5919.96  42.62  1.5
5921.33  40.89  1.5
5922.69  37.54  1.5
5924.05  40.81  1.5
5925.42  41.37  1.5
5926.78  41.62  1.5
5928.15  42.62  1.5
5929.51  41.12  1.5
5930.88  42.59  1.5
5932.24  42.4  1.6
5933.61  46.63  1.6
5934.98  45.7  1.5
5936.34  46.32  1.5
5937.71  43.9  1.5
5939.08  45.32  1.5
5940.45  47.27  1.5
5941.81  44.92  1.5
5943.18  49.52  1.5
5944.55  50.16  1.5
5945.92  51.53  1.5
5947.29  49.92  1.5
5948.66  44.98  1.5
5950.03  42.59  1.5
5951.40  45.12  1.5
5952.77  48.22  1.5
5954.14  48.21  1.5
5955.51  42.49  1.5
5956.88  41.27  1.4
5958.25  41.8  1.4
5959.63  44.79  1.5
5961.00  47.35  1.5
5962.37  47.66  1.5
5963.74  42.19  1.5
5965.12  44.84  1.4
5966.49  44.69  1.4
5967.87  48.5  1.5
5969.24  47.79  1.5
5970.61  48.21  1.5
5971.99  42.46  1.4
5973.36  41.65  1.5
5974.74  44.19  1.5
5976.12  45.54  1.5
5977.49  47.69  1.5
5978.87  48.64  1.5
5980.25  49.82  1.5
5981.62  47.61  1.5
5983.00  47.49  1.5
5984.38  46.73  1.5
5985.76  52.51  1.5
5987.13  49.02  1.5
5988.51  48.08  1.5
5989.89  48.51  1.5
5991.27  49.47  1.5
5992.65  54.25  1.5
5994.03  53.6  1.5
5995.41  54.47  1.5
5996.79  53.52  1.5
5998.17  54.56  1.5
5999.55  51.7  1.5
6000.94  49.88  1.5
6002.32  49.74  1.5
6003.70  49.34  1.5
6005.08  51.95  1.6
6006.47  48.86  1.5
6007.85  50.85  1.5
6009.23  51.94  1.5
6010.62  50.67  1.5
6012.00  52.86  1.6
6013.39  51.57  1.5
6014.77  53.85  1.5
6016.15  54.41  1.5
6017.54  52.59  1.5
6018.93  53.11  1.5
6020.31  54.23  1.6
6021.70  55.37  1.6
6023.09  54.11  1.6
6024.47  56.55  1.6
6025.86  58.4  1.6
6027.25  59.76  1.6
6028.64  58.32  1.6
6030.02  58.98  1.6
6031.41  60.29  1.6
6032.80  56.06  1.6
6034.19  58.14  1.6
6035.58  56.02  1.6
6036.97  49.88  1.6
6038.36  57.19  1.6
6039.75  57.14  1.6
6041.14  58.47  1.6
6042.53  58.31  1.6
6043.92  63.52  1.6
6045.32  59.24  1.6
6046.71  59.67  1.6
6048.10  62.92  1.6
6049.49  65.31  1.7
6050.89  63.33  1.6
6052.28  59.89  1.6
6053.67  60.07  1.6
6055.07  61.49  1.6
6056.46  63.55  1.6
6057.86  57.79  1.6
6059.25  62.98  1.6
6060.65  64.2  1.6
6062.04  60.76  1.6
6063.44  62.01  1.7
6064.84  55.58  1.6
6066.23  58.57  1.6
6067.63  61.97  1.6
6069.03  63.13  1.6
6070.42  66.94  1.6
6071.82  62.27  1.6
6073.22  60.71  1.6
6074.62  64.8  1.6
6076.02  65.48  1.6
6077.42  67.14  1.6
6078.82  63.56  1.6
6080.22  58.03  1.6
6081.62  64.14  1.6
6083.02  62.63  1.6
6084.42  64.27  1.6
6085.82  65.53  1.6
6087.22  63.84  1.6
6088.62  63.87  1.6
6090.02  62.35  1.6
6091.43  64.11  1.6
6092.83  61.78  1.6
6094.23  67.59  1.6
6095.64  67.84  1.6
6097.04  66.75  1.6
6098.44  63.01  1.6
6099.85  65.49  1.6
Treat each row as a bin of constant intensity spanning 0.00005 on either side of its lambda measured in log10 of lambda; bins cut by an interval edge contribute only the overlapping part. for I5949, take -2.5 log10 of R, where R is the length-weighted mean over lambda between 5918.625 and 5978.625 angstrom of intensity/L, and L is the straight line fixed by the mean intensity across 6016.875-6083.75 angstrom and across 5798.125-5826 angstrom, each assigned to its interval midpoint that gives 0.31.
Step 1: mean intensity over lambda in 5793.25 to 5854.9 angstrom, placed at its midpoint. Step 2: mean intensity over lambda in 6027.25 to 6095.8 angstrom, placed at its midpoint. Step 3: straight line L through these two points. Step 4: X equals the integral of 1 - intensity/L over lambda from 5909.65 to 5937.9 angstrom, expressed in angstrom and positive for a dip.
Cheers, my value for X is 8.5 angstrom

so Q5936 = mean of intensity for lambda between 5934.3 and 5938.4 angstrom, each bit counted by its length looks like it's 45.3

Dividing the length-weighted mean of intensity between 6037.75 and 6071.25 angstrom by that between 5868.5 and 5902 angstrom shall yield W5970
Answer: 2.0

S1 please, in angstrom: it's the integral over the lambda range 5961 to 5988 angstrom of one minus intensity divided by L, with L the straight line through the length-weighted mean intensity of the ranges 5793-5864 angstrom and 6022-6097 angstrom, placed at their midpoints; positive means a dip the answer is 5.9 angstrom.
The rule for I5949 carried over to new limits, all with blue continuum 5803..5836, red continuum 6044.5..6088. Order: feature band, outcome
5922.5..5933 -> 0.40 mag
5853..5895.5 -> 0.48 mag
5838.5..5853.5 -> 0.07 mag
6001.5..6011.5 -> 0.21 mag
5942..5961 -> 0.29 mag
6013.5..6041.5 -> 0.10 mag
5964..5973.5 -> 0.31 mag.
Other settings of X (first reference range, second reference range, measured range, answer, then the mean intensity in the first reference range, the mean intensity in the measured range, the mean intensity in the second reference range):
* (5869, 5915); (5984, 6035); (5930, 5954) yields -2.87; 32.6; 46.3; 53.3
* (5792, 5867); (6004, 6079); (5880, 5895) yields 8.33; 56.8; 25.4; 58.4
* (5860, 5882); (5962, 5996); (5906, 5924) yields 2.26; 43.7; 39.7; 47.8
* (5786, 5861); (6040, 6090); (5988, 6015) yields 4.23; 57.9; 51.5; 62.1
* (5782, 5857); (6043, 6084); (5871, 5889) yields 7.09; 58.5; 36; 62.1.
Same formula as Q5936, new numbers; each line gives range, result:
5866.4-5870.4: 45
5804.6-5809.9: 66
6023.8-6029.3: 58.2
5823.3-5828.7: 54.9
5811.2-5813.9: 57.9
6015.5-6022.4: 53.9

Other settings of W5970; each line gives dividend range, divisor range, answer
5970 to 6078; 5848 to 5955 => 1.38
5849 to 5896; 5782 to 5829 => 0.64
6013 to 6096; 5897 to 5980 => 1.42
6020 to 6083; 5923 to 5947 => 1.34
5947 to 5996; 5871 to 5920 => 1.42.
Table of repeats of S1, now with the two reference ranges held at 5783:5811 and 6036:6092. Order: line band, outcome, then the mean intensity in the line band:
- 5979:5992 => 2.8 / 48.8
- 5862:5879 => 5.1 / 44.1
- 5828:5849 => 1.7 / 58.2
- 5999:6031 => 4.4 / 53.5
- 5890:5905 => 9.2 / 24.3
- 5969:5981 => 3.1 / 46.2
